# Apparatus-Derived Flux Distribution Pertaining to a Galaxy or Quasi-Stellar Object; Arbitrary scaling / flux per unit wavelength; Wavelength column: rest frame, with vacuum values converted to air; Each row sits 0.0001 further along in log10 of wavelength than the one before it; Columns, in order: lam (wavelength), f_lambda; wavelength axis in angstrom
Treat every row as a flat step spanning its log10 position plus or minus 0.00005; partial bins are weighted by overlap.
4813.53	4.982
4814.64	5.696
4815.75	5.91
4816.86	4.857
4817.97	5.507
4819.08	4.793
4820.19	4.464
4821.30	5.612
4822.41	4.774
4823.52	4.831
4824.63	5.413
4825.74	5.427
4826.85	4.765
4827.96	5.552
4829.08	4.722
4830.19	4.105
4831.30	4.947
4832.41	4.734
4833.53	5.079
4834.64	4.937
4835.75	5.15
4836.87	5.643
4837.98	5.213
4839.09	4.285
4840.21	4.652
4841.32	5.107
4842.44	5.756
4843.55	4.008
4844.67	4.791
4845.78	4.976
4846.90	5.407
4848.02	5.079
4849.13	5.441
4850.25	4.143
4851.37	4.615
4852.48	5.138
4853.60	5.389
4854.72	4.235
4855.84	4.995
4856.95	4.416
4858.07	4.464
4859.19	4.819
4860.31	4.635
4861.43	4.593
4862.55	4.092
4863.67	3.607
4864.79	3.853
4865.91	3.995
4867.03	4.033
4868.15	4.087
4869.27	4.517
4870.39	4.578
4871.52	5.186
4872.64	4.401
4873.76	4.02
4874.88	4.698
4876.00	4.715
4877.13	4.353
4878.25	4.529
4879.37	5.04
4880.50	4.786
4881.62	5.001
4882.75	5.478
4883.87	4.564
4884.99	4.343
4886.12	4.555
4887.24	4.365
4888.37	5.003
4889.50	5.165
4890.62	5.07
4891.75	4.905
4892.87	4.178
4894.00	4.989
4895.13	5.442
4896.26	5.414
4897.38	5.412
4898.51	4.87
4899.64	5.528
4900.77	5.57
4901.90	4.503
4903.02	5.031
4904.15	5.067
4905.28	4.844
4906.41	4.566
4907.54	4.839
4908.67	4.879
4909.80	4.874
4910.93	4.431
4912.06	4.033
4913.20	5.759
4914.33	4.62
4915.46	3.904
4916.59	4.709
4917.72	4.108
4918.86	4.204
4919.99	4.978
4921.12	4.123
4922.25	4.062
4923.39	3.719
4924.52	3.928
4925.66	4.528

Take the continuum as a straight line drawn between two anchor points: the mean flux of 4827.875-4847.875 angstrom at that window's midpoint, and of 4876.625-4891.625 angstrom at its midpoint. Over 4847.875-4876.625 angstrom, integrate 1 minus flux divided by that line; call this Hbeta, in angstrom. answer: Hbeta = 2.0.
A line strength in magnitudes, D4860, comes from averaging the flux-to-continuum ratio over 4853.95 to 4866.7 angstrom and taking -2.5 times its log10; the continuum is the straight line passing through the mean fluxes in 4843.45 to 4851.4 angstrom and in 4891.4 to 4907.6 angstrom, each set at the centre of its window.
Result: 0.13 mag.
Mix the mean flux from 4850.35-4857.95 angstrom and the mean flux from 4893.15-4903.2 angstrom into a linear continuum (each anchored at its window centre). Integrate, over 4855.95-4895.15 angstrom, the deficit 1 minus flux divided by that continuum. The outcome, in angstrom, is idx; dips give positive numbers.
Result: 3.0 angstrom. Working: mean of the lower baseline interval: 4.74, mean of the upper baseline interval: 5.17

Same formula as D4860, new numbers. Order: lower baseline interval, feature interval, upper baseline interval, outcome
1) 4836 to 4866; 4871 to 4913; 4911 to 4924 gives -0.075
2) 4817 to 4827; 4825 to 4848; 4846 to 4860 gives -0.001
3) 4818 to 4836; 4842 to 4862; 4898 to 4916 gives 0.023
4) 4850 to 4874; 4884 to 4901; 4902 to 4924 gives -0.102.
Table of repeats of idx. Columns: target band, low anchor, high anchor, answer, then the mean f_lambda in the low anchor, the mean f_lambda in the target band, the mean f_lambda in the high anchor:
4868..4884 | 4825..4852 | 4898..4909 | 0.90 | 4.94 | 4.68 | 4.97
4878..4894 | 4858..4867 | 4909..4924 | -1.78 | 4.23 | 4.8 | 4.43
